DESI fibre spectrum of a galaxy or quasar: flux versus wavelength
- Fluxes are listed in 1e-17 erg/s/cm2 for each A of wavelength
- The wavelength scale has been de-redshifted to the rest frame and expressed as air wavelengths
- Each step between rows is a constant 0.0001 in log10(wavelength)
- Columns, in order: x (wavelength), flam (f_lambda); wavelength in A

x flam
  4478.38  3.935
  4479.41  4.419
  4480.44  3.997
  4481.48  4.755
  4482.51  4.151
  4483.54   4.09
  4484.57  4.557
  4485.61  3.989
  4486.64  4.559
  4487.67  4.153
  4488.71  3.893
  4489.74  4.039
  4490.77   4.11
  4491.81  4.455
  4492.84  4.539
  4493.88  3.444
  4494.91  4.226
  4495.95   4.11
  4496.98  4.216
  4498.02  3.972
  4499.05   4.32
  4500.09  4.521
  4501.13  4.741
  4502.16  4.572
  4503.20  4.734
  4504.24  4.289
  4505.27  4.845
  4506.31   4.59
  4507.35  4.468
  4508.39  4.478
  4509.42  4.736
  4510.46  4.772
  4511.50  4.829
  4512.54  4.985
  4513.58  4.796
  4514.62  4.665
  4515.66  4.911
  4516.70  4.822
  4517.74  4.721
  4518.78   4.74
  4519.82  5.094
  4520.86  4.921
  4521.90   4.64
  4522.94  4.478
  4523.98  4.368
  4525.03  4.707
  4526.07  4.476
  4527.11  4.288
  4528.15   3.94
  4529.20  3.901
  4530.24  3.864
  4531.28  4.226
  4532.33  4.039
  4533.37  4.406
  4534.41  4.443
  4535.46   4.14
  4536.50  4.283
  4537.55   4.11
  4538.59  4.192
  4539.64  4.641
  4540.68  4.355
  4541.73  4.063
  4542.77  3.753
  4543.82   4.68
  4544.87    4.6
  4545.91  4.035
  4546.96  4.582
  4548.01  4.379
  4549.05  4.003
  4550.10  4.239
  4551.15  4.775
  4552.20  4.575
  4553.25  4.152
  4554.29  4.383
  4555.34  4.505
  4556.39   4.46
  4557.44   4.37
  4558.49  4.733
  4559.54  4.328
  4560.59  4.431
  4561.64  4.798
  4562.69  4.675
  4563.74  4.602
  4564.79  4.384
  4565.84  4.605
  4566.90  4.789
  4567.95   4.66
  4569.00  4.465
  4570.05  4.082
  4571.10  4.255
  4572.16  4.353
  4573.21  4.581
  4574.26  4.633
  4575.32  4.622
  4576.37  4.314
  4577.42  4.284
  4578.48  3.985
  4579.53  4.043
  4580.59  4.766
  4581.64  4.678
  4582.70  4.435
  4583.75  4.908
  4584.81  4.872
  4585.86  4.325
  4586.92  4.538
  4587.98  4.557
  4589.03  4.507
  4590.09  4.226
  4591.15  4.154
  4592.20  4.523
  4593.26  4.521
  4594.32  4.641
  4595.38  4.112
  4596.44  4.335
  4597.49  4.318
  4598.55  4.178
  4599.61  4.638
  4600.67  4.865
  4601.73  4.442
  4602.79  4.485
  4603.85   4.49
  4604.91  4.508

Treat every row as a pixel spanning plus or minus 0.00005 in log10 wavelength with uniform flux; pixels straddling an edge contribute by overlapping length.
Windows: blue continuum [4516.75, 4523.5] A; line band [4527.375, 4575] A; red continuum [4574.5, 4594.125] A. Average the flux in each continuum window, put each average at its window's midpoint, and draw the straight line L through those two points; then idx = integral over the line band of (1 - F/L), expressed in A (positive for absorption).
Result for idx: 2.6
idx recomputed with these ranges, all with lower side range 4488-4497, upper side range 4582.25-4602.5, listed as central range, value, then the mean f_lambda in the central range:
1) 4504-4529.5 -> -2.6 A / 4.63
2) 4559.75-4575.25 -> -0.5 A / 4.52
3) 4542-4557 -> -0.1 A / 4.36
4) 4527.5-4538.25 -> 0.3 A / 4.14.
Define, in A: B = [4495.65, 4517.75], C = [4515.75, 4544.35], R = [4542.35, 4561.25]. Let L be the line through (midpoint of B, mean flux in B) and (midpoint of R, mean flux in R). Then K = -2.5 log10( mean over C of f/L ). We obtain 0.03 mag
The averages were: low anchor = 4.6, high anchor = 4.39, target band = 4.39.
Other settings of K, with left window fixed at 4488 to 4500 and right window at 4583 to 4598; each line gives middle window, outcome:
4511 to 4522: -0.150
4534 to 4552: -0.002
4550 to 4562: -0.033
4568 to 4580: 0.016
